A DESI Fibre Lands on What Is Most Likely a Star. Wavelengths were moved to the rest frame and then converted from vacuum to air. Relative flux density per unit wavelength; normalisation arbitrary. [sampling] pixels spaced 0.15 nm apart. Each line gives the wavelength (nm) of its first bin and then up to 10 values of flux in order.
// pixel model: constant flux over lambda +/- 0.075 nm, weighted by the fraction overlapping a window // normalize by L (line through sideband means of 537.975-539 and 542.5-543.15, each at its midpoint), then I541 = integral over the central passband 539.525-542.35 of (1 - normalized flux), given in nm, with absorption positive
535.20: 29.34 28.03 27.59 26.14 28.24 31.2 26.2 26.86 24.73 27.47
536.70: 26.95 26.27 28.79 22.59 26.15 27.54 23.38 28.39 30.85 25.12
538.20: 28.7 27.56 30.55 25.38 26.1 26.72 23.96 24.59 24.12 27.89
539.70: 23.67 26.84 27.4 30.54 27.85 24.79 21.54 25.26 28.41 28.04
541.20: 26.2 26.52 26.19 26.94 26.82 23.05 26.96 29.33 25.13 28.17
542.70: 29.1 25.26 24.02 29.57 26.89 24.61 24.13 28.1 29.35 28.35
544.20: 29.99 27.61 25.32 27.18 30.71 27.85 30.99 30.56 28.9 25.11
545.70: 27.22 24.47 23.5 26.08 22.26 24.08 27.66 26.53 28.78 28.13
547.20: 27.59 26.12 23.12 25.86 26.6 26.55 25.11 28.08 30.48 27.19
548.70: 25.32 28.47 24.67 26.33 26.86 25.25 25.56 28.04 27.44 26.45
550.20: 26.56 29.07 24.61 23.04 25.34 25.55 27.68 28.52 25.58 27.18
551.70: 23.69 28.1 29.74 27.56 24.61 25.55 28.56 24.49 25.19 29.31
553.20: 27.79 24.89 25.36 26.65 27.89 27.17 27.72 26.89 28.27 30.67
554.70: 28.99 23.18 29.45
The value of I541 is 0.05 nm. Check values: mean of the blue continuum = 27.2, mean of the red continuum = 26.9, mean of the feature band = 26.5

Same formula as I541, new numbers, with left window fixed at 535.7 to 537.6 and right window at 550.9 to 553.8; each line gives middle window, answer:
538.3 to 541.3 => 0.04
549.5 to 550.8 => 0.02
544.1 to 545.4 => -0.10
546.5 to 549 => -0.02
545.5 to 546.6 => 0.08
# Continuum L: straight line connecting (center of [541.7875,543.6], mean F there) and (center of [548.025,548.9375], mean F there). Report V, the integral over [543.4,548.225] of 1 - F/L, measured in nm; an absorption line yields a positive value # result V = 0.02 nm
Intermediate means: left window 26.5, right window 27.4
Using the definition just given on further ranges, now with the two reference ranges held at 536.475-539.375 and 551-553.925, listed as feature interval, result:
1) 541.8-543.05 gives 0.011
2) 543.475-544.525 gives -0.033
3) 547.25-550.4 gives 0.013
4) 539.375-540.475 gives -0.007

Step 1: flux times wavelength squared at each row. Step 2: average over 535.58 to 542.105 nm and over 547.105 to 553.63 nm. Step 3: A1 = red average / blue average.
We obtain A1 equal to 1.04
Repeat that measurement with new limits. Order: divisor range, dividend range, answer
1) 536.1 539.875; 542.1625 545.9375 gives 1.06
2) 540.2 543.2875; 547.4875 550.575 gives 1.03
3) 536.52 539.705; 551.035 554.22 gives 1.07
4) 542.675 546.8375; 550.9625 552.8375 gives 1.02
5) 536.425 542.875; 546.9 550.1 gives 1.04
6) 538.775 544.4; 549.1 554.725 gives 1.05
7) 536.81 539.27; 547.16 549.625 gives 1.03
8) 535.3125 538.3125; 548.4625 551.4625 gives 1.02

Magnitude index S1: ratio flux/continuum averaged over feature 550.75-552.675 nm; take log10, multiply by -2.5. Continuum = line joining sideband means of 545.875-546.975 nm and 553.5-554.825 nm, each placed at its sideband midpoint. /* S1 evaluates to 0.01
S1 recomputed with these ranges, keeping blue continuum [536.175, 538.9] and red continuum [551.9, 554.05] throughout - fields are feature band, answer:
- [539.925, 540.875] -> 0.02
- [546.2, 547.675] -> 0.03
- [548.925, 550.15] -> 0.02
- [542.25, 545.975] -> -0.02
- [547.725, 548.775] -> -0.01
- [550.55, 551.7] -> 0.04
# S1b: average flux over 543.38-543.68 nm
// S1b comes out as 24.4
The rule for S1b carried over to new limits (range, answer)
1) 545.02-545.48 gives 30.1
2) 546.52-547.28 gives 27.7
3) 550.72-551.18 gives 26.2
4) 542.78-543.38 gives 26.4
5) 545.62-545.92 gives 25.9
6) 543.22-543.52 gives 25.8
